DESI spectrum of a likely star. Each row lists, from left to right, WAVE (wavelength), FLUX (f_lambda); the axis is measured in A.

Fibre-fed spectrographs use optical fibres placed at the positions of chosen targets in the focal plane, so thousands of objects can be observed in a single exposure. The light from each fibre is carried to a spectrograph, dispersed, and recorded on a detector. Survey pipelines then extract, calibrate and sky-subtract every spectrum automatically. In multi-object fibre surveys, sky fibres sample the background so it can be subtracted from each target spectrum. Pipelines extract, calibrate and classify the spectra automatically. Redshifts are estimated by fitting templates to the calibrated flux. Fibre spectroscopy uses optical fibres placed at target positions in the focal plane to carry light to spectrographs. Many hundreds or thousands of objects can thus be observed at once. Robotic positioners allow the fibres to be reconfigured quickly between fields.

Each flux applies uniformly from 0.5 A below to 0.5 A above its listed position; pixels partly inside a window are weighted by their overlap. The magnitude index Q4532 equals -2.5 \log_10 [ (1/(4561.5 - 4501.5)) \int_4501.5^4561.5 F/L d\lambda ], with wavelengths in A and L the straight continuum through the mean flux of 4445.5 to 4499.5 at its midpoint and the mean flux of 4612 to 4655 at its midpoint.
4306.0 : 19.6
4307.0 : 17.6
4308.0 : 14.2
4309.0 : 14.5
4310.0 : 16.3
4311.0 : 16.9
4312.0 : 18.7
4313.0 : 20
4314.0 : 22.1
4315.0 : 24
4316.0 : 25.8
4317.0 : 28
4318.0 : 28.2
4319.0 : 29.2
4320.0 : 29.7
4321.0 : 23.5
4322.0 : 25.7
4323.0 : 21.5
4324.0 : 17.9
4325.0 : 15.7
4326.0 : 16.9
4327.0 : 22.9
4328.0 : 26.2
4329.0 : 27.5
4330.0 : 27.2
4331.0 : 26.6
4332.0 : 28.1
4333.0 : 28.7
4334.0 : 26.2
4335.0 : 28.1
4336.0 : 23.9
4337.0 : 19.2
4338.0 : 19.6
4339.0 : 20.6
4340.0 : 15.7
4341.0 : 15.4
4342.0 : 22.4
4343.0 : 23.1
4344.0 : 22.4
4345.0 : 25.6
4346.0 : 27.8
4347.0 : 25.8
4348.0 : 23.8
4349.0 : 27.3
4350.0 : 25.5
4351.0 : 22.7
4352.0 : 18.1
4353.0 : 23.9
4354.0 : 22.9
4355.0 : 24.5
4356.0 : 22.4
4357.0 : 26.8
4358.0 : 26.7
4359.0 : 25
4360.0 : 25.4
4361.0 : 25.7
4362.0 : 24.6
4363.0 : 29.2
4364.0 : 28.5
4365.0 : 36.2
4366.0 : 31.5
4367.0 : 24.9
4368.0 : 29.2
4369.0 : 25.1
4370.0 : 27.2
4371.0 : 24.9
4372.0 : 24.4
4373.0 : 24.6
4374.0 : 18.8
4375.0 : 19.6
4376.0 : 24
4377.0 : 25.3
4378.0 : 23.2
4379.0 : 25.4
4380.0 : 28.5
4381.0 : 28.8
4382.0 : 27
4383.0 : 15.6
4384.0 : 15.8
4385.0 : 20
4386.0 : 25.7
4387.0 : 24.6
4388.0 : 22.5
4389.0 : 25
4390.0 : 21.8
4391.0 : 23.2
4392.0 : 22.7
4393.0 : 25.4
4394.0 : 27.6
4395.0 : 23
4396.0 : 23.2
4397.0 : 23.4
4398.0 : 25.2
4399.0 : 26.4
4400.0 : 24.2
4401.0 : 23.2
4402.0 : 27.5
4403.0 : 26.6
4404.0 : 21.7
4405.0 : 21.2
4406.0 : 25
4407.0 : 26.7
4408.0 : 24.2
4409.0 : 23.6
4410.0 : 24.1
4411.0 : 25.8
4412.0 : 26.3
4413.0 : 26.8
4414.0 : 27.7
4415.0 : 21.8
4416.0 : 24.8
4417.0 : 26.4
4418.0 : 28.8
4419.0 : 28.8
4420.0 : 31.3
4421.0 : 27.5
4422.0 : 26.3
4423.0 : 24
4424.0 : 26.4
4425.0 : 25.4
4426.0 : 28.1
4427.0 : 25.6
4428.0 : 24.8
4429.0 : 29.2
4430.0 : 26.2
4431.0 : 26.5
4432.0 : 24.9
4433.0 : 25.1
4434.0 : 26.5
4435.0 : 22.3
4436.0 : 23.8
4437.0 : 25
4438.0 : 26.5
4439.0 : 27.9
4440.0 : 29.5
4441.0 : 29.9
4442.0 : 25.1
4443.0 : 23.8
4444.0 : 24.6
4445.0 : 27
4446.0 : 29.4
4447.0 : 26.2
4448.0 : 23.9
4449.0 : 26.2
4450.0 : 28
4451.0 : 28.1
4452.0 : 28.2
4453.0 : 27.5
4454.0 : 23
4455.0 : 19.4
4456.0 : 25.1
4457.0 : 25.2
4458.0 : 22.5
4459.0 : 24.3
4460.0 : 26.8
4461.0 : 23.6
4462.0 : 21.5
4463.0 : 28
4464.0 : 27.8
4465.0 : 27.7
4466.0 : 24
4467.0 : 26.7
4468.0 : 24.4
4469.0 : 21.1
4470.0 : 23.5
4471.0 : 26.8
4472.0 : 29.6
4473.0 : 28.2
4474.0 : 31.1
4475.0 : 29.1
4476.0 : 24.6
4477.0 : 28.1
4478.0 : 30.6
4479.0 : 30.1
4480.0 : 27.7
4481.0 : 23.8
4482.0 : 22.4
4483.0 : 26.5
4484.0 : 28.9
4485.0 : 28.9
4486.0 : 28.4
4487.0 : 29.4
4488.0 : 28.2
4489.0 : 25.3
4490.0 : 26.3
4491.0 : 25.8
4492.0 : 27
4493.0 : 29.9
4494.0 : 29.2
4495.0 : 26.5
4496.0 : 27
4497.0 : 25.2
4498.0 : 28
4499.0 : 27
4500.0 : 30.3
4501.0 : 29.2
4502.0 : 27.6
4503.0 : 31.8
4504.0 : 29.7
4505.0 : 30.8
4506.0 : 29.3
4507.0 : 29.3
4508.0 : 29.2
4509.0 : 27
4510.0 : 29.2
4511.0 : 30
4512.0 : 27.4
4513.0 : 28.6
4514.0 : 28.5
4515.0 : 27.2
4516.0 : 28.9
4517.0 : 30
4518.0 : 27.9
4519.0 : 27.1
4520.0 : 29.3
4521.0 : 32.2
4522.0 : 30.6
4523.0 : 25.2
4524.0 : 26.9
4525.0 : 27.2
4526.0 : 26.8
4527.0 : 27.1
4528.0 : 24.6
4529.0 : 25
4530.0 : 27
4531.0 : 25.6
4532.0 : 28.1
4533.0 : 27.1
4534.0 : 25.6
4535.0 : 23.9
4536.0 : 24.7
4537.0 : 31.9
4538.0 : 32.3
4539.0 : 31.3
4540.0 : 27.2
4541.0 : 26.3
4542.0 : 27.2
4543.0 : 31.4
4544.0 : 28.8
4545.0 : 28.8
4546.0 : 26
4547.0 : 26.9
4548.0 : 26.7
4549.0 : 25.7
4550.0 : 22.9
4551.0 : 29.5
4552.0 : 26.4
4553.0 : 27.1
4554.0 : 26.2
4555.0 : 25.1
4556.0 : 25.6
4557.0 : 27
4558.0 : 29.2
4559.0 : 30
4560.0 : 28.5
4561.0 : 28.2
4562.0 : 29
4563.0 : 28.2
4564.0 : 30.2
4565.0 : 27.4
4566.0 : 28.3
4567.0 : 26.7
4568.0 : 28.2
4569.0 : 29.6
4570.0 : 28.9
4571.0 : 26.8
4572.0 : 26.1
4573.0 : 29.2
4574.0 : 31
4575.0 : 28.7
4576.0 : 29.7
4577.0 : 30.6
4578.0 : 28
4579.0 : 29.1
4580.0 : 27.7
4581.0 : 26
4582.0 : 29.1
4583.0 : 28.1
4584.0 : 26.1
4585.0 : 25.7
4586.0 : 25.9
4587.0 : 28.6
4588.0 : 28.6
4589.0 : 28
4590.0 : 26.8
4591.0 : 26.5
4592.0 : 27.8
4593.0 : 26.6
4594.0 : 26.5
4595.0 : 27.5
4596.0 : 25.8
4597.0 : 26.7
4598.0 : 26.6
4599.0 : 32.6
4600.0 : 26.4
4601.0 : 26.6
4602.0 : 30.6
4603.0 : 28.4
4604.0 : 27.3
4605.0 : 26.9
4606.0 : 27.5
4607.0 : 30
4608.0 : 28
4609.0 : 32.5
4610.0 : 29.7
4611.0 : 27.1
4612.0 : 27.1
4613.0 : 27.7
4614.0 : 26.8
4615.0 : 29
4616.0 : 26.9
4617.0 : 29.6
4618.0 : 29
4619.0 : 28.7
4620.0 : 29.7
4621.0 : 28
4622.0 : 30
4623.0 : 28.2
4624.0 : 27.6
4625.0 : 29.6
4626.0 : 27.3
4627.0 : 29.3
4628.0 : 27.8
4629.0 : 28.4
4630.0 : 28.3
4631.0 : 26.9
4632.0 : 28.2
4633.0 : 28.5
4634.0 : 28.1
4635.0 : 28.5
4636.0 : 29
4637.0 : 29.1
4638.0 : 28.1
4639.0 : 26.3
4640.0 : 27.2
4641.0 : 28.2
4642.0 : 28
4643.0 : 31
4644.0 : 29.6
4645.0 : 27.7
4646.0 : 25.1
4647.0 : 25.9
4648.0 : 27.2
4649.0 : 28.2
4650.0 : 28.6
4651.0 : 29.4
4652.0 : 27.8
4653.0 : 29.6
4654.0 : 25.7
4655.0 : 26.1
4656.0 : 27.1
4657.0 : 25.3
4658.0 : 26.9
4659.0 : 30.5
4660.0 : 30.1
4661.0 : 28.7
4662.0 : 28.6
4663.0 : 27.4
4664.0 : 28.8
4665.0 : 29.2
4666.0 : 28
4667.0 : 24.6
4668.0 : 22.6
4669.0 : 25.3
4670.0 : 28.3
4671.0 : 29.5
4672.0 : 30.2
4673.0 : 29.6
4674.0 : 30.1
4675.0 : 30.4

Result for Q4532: -0.03 mag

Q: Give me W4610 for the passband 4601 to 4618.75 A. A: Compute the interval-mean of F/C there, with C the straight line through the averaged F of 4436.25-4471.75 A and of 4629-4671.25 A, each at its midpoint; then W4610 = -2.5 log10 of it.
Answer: -0.04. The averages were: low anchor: 25.7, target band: 28.4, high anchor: 27.8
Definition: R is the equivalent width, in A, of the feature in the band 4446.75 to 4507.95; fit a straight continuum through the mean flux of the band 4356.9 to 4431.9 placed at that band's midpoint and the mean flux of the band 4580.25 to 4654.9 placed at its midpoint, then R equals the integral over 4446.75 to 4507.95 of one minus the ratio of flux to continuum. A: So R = -1.4 A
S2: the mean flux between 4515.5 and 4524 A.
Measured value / 28.8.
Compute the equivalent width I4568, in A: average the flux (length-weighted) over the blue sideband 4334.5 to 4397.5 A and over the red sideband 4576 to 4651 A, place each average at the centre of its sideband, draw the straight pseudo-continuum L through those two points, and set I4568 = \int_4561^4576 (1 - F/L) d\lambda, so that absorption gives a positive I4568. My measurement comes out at -0.6 A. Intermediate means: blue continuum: 24.1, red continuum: 28.1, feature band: 28.5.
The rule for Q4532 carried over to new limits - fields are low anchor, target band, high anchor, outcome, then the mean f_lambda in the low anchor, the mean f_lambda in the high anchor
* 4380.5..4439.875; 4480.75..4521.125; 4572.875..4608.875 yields -0.06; 25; 28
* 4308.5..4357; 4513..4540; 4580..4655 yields -0.05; 23.1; 28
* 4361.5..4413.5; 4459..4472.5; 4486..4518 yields 0.07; 24.8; 28.3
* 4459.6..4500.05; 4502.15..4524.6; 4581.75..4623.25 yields -0.07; 26.9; 28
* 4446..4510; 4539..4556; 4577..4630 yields 0.02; 27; 28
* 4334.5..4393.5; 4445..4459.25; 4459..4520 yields 0.04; 24.1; 27.5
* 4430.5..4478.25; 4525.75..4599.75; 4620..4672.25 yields -0.02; 26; 28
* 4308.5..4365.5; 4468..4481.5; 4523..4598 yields -0.04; 23.8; 27.5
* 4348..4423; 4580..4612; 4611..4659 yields -0.01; 25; 28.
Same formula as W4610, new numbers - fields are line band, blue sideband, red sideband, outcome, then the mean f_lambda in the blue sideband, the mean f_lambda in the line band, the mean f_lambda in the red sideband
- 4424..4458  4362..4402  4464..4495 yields 0.01 mag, 24.8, 26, 27.1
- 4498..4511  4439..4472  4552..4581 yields -0.09 mag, 25.7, 29.2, 28.2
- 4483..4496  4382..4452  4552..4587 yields -0.05 mag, 25.3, 27.7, 28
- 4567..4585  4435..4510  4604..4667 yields -0.02 mag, 26.9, 28.3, 28.2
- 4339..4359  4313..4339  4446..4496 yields 0.06 mag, 24.3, 23.3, 26.5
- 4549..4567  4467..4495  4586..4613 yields 0.01 mag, 27.2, 27.5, 27.9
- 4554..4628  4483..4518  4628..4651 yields 0.00 mag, 28.3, 28.1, 28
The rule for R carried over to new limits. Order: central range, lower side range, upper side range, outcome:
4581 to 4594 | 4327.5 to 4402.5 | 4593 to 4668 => 0.1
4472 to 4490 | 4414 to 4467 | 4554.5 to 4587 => -0.7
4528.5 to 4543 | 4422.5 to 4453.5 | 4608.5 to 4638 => 0.0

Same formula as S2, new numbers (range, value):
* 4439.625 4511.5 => 27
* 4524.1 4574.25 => 27.5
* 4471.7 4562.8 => 27.8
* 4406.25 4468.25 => 25.9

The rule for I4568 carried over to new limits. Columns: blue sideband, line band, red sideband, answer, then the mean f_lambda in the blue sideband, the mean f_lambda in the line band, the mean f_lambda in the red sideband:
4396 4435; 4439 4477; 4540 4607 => 0.26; 25.7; 26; 27.7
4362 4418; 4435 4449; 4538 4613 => -0.27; 24.9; 26.2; 27.9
